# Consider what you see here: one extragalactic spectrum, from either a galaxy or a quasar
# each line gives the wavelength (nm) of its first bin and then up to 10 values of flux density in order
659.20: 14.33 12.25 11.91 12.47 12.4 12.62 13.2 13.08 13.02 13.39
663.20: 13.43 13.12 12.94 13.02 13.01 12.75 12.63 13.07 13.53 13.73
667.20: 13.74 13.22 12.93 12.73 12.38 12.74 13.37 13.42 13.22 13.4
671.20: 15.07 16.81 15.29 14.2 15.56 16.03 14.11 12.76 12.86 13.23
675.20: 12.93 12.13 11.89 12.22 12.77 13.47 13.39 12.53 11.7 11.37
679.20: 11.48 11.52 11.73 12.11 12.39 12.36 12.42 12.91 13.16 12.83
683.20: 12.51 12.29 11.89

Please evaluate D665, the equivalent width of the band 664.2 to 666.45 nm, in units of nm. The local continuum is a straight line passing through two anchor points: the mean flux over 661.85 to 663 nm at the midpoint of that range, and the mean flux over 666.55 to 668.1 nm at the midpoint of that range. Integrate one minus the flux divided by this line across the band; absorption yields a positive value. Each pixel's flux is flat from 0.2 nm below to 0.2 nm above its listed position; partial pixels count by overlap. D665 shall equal 0.06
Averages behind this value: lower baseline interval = 13.2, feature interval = 13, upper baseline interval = 13.4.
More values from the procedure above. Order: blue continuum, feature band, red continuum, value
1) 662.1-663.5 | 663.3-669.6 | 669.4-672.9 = 0.33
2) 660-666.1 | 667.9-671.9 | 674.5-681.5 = -0.33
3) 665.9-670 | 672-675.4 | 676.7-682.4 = -0.34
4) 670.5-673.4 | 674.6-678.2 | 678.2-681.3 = 0.13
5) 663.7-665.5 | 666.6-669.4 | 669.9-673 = 0.14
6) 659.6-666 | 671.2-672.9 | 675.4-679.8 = -0.40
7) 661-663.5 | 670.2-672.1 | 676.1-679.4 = -0.31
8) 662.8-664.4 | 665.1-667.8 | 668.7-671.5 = 0.01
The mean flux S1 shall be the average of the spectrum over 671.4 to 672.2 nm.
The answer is 16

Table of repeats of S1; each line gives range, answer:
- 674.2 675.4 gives 13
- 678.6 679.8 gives 11.5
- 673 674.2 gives 14.3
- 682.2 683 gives 13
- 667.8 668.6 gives 12.8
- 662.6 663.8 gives 13.3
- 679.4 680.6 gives 11.8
